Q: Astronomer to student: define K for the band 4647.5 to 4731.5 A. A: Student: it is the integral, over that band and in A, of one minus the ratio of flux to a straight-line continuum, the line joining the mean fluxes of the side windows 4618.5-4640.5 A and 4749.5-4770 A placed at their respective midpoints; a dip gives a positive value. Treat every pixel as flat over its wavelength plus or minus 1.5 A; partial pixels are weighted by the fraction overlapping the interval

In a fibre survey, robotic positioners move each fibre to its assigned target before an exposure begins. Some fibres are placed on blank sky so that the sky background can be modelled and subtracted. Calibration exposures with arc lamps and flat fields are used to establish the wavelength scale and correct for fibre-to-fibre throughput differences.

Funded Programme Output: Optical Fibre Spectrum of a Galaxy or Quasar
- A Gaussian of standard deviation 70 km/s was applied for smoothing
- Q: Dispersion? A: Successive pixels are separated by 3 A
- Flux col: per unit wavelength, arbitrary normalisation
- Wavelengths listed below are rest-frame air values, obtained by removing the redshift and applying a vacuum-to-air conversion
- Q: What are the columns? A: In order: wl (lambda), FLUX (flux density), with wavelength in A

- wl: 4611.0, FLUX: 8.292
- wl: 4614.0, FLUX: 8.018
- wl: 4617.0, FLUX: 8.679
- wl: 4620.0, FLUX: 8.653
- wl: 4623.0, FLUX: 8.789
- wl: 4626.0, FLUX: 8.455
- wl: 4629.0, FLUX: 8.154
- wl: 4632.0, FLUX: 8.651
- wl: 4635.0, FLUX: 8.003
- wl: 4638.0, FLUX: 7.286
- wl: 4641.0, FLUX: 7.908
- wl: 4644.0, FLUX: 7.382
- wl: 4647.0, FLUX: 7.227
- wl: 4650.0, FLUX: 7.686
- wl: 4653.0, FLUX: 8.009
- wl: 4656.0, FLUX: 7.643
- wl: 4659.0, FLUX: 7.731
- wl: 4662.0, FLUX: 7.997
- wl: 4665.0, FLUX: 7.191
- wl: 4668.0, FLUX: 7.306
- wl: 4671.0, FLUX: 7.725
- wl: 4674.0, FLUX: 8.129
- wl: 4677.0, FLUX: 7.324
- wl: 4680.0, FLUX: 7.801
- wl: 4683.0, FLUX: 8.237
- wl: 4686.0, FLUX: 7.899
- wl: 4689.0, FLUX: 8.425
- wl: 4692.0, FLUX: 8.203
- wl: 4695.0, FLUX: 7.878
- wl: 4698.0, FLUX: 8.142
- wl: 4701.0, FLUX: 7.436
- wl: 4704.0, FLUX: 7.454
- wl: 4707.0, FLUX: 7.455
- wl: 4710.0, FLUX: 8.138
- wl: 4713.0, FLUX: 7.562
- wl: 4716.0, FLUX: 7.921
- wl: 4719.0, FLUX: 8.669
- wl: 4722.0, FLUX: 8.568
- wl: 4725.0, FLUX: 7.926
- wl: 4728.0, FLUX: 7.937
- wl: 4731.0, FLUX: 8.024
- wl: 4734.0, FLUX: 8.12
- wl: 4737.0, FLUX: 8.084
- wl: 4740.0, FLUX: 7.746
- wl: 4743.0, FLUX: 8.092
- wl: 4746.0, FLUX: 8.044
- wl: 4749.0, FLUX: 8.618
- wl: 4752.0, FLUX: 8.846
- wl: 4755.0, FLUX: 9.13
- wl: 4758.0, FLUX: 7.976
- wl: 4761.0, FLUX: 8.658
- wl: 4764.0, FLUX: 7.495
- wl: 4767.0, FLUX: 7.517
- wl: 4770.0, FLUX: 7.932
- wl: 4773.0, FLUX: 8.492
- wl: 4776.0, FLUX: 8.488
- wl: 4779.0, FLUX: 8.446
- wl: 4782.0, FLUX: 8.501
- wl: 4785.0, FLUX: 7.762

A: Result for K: 4.1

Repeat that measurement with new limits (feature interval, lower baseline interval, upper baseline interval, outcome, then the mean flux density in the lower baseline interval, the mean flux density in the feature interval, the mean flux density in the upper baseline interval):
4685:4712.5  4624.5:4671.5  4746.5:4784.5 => 0.4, 7.77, 7.88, 8.32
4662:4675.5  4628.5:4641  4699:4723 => 0.5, 8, 7.63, 7.89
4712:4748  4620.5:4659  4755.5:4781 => 0.1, 7.94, 8.07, 8.17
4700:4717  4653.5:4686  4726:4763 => 0.7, 7.73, 7.66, 8.26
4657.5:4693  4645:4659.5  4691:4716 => -0.5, 7.64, 7.83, 7.78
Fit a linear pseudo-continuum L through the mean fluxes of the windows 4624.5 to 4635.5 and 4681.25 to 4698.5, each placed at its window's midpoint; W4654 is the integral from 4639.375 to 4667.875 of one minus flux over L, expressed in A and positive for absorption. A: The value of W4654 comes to 2.2 A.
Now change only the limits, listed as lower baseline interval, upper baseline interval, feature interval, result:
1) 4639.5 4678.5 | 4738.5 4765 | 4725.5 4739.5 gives 0.26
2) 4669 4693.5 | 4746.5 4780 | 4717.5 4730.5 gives -0.18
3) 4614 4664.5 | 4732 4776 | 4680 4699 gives -0.04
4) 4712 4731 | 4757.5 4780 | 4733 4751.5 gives -0.10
